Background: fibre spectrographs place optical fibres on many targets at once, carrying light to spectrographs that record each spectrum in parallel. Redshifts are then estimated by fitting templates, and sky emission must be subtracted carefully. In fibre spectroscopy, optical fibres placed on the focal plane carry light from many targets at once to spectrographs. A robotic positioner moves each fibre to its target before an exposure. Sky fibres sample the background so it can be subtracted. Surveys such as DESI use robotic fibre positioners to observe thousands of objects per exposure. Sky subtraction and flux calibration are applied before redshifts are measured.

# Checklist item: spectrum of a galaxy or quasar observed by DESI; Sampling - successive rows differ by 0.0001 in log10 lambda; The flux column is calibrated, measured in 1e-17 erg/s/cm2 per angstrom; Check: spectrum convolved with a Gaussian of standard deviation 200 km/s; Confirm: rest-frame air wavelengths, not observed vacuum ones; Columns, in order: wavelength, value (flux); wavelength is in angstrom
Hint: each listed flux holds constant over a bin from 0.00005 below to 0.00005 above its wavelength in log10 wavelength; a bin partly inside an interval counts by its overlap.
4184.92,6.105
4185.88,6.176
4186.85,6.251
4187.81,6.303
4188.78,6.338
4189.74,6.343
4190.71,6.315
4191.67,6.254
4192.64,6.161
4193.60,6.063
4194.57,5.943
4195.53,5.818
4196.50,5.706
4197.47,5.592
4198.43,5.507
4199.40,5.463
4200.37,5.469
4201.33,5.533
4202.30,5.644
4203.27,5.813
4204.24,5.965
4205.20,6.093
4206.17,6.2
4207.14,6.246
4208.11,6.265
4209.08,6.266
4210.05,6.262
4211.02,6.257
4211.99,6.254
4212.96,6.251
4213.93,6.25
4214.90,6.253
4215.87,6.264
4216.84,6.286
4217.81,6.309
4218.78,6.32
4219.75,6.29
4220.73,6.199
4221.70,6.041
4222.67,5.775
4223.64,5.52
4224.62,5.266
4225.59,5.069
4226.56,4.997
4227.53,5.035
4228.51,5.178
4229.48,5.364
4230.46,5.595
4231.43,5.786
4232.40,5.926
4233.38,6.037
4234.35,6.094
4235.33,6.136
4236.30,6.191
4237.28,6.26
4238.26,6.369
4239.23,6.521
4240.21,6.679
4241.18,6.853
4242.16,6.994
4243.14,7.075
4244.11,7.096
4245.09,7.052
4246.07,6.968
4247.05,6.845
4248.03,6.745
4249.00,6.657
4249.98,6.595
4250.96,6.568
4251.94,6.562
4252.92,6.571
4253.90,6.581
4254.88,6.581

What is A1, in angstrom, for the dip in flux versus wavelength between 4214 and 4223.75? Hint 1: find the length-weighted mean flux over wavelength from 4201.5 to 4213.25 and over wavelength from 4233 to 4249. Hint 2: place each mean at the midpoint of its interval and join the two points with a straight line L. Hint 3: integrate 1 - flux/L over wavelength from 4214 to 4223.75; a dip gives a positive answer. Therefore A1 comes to 0.20 angstrom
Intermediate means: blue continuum 6.11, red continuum 6.63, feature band 6.16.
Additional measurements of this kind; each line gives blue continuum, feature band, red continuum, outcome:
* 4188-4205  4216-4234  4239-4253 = 1.9 angstrom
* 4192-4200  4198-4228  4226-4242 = -0.3 angstrom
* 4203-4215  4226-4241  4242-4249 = 1.8 angstrom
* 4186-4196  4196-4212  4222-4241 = 0.4 angstrom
